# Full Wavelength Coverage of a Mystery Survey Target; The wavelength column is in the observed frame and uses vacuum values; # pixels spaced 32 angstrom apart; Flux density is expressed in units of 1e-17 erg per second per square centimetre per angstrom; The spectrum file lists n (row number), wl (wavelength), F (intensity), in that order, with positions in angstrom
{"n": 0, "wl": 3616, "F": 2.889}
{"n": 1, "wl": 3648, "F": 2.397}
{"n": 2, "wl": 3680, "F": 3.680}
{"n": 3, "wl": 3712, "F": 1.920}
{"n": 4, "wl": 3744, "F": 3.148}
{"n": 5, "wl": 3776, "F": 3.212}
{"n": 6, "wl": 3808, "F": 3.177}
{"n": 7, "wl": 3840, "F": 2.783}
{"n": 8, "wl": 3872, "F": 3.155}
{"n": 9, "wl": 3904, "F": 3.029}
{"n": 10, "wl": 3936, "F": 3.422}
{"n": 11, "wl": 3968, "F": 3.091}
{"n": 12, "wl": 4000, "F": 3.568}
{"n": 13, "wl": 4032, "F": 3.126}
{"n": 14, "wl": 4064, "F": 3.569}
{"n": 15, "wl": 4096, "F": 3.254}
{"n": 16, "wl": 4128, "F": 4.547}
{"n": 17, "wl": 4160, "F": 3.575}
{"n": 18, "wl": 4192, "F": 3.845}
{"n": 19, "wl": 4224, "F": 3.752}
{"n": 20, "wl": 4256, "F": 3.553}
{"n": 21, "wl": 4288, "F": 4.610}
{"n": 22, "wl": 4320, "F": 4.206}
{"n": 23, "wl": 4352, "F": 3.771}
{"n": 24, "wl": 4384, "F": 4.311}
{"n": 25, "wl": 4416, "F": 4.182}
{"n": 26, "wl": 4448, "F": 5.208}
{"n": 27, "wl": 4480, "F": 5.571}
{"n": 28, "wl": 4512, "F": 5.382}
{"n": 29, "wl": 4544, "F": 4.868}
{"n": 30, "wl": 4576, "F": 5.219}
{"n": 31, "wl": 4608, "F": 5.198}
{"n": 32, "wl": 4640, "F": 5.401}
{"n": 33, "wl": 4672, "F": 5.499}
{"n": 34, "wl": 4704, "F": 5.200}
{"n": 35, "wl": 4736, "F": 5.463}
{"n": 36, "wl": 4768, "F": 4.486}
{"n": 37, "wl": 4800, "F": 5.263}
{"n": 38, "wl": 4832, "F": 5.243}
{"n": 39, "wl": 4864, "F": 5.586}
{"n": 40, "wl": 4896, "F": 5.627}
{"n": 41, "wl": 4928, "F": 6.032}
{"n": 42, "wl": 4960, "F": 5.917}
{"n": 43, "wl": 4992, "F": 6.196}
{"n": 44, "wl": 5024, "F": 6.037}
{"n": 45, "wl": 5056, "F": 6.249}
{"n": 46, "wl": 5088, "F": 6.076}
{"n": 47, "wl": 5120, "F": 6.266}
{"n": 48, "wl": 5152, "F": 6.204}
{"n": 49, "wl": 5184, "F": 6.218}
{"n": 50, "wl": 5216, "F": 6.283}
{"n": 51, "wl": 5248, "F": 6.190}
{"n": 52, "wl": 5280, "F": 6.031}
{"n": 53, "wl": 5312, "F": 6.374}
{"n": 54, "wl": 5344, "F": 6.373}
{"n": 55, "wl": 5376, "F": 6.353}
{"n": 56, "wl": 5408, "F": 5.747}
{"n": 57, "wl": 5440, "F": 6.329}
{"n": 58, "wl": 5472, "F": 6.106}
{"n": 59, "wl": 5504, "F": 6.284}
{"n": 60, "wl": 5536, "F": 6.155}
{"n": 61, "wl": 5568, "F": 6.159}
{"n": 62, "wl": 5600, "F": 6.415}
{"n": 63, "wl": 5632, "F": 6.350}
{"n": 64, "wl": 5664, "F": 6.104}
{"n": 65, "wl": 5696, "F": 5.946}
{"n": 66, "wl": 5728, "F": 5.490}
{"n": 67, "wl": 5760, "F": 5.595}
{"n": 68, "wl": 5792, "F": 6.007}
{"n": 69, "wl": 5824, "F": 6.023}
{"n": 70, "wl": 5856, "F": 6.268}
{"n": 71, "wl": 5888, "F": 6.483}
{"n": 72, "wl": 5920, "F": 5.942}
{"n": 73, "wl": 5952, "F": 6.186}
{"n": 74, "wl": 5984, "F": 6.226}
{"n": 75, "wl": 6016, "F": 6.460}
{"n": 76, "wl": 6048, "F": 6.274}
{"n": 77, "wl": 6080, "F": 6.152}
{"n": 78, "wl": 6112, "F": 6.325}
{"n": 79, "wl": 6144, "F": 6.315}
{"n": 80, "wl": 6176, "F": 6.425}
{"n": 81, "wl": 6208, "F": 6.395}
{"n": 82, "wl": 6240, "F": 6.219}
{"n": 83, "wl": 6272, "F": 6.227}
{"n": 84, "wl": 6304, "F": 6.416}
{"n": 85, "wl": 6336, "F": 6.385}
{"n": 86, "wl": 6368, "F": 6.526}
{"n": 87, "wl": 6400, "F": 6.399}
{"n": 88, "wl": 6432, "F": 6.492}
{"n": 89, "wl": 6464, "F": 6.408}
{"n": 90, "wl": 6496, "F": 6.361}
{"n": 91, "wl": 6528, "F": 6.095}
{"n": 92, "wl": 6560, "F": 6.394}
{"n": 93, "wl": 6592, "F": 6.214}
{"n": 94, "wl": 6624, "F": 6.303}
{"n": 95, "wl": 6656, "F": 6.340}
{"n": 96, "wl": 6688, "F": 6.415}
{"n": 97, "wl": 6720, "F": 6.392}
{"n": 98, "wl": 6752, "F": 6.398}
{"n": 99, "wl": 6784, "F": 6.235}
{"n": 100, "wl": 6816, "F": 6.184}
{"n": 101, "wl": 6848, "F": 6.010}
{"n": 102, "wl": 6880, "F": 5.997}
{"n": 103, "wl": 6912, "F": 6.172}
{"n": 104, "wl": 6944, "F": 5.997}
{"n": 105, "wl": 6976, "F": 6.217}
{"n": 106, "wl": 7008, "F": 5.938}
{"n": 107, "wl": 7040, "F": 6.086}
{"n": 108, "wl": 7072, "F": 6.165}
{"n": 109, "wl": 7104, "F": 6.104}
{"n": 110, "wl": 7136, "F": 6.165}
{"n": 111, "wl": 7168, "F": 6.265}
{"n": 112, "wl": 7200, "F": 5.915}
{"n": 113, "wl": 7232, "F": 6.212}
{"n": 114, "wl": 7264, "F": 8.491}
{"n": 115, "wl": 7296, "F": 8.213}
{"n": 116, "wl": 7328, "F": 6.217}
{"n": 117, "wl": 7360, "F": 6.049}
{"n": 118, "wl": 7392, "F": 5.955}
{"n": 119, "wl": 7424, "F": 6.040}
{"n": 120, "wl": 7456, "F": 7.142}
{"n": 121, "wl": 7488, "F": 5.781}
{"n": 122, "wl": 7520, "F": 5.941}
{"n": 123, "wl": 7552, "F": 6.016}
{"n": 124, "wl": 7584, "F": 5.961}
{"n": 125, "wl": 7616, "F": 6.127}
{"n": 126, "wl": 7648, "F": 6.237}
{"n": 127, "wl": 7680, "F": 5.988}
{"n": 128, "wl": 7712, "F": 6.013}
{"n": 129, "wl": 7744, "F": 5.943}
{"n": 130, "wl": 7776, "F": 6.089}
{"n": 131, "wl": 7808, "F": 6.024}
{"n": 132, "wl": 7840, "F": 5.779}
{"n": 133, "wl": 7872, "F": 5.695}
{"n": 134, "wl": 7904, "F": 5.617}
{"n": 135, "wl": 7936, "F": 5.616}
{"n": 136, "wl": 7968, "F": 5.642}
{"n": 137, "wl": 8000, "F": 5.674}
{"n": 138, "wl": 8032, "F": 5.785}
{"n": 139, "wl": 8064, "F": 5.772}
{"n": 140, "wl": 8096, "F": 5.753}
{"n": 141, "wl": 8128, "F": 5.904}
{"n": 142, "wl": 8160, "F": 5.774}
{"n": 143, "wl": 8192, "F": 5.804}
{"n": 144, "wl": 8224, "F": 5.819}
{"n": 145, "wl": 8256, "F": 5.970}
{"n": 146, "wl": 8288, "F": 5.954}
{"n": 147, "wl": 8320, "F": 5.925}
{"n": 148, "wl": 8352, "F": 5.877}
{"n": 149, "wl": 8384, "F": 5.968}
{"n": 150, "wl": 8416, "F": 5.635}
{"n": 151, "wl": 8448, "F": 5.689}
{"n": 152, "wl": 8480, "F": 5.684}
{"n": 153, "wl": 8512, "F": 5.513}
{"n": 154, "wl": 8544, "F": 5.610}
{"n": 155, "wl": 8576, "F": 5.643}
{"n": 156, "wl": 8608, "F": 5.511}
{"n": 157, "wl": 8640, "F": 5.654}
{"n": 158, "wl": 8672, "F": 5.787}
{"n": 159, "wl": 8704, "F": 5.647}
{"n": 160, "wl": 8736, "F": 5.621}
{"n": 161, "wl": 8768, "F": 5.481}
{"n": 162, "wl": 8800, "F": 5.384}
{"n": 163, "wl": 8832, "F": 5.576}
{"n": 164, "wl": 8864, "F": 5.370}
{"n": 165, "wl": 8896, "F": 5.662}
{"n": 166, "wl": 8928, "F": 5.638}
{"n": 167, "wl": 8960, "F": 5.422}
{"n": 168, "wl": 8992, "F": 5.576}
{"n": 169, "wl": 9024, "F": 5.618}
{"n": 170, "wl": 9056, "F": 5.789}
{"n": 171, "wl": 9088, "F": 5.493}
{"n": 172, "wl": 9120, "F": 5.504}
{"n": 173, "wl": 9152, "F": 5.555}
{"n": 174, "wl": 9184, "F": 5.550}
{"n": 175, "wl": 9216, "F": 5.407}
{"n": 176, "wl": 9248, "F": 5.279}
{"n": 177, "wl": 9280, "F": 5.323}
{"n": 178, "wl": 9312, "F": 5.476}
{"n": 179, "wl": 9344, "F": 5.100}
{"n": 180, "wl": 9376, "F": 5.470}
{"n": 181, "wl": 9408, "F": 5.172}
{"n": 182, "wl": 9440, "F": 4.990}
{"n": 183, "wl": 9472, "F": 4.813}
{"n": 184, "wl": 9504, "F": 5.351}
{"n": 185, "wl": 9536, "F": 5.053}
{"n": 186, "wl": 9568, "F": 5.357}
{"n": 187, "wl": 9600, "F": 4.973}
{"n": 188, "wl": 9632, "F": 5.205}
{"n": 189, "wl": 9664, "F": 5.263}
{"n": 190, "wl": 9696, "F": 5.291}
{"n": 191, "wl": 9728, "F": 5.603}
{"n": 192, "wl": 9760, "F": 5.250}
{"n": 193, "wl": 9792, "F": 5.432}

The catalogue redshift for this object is 0.11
